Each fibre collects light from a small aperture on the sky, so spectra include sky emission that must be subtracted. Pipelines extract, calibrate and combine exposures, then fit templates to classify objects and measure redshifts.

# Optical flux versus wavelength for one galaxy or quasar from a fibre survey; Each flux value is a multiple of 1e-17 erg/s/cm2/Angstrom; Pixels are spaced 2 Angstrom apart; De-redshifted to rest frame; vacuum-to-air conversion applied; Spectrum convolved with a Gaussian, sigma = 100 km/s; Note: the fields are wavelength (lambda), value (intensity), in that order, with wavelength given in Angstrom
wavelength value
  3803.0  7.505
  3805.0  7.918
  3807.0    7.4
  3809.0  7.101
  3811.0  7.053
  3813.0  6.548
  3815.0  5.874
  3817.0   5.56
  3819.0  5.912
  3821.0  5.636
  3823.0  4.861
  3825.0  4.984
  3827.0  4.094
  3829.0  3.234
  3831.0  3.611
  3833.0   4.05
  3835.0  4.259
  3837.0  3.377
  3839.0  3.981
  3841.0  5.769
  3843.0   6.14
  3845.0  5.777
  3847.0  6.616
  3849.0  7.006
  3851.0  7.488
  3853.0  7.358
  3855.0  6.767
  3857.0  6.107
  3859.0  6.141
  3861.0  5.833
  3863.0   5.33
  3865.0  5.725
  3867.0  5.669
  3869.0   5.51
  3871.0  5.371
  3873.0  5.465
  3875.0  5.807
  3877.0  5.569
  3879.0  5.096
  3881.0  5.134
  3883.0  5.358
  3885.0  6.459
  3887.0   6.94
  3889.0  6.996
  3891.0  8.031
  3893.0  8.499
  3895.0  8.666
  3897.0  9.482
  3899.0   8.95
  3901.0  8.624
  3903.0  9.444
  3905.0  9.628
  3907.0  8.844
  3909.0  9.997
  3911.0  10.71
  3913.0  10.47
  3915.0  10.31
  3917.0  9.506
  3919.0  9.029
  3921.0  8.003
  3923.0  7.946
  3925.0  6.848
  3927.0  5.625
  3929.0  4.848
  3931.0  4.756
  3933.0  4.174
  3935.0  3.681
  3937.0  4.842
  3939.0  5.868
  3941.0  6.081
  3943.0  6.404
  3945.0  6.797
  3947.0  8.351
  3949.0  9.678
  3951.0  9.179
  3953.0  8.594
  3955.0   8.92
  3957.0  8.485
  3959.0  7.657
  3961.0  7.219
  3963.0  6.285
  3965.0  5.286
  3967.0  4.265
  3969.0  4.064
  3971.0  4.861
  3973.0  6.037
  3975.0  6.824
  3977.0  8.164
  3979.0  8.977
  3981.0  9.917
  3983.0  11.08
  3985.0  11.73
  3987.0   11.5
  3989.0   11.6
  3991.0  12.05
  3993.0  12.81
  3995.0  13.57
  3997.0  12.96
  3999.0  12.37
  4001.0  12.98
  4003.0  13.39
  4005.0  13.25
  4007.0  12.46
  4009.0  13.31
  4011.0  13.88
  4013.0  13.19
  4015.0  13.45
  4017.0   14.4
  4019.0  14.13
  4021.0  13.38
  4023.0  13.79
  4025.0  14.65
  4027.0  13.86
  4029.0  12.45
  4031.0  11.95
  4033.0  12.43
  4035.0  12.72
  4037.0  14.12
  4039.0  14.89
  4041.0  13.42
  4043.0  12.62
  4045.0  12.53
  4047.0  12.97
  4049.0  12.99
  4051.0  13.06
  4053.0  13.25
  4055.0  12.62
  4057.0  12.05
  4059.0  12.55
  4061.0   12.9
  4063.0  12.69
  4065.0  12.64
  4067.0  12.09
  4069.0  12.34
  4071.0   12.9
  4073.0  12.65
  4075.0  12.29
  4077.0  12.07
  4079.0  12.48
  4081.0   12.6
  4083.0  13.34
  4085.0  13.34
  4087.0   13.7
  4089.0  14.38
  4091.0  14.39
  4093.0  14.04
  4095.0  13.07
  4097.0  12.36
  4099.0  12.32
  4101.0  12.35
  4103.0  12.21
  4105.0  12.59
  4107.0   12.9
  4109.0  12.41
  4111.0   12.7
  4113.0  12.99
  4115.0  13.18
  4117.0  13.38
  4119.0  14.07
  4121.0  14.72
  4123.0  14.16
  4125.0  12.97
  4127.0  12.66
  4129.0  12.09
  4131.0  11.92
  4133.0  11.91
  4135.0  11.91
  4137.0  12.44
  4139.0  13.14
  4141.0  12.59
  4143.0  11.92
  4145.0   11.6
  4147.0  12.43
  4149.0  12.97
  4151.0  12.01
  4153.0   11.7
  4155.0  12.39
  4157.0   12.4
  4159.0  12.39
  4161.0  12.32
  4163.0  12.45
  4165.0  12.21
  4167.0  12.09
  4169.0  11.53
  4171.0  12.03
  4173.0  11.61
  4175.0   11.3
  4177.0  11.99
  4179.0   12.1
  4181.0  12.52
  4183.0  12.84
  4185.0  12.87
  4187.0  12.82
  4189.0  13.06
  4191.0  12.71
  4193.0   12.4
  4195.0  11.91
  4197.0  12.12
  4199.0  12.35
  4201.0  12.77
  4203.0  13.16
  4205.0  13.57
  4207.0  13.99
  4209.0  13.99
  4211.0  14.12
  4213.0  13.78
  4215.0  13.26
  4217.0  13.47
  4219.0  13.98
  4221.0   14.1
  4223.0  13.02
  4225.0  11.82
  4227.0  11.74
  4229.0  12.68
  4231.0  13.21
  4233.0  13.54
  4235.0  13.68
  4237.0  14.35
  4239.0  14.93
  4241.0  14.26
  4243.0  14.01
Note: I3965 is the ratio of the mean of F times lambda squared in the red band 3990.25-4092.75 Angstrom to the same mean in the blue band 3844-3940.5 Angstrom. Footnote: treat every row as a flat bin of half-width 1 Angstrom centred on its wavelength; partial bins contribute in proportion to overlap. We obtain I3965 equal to 2.01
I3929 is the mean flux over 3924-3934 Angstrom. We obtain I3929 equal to 5.25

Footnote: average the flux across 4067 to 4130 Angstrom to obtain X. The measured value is 13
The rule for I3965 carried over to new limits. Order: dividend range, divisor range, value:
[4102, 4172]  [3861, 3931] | 1.91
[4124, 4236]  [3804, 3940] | 2.25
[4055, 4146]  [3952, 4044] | 1.21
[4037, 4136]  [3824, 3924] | 2.11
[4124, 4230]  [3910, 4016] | 1.56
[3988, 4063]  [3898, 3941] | 1.80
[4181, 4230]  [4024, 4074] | 1.09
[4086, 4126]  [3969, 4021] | 1.22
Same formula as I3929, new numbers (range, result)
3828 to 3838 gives 3.71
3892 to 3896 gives 8.58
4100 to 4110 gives 12.5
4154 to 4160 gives 12.4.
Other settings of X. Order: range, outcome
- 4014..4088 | 13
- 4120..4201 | 12.4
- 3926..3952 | 6.18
